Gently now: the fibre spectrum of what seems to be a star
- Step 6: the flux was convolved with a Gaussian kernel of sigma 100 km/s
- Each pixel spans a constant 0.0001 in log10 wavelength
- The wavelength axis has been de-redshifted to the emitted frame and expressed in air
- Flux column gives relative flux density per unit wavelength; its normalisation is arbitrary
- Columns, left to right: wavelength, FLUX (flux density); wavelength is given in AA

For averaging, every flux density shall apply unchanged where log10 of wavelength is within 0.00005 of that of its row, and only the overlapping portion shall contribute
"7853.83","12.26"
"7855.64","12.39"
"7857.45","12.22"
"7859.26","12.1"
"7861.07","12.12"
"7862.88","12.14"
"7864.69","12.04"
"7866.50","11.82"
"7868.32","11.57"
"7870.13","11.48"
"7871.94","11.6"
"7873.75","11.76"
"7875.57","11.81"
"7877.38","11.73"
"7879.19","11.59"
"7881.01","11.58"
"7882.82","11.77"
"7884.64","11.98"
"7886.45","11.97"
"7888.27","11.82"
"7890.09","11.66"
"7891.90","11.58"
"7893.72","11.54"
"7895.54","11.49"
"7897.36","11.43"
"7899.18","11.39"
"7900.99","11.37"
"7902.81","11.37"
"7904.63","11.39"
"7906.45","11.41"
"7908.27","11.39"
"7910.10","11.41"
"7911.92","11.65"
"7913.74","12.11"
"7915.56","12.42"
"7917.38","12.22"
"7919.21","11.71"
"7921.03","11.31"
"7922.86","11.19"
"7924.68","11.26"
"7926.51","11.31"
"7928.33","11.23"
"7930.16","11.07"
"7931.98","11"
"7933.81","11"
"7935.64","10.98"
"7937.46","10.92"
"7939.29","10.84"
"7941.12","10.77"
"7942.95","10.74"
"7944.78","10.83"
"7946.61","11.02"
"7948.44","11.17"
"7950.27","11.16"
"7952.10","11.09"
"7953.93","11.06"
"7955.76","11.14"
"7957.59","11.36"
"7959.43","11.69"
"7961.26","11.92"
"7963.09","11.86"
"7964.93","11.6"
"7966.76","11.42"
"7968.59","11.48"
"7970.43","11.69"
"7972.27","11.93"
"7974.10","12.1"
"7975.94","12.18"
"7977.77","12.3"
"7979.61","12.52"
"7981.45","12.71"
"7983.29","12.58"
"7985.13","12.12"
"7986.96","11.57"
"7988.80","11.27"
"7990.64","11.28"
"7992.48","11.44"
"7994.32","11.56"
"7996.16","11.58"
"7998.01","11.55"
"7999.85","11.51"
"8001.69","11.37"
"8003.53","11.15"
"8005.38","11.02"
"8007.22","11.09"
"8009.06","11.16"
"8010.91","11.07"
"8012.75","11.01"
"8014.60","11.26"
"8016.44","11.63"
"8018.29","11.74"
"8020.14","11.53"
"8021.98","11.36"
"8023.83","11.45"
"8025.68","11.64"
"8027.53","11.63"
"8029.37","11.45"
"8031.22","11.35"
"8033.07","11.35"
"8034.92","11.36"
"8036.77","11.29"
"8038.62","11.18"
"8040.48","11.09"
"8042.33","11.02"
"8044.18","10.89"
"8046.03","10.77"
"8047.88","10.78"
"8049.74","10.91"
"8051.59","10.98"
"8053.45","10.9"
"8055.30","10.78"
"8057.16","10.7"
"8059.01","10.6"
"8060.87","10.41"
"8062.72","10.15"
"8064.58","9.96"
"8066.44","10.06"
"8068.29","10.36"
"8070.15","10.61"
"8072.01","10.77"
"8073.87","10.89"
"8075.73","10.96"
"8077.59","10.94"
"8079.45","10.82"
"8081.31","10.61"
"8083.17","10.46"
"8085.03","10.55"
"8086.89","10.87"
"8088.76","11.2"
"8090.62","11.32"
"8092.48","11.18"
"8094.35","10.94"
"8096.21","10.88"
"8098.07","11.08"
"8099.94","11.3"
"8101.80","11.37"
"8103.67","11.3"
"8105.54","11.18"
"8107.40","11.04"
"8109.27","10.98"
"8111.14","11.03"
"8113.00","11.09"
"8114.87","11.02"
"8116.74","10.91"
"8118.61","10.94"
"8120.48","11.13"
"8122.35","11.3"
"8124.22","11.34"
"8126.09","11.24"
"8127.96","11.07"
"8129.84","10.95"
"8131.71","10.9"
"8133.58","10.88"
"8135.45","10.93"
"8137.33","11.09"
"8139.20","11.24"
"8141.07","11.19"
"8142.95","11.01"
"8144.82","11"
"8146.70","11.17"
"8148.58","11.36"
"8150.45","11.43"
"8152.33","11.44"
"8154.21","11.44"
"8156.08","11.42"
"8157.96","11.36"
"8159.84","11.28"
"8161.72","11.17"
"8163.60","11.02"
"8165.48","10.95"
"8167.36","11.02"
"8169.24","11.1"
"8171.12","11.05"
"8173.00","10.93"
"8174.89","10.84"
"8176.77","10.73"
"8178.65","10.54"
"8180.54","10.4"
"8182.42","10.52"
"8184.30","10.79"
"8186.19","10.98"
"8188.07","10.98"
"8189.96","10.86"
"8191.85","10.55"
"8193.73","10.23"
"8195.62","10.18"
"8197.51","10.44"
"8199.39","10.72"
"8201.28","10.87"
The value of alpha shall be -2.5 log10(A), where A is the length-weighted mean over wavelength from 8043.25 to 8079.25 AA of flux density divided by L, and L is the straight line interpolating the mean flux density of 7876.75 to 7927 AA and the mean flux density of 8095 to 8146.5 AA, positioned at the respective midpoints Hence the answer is 0.06 mag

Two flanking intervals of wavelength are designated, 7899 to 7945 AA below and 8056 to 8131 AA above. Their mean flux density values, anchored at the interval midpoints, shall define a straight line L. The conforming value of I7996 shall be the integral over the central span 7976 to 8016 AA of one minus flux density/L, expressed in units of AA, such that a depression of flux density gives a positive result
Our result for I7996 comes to -1.6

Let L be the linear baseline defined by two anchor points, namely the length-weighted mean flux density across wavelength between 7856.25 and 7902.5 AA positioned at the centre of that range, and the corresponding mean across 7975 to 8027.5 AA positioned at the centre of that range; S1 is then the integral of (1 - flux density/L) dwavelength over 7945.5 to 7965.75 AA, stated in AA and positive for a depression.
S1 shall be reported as 0.5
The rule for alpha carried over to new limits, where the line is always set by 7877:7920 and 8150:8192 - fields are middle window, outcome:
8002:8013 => 0.028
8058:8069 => 0.100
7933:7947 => 0.066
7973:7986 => -0.081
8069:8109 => 0.023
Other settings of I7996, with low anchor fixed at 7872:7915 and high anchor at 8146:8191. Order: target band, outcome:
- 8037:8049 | 0.3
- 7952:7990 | -1.1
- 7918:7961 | 1.4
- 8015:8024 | -0.1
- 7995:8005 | 0.0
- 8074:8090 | 0.6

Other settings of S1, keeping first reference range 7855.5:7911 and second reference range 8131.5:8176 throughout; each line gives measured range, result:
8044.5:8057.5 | 0.6 AA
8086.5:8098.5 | 0.2 AA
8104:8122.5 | 0.3 AA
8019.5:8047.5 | 0.3 AA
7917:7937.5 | 0.6 AA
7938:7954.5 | 0.9 AA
